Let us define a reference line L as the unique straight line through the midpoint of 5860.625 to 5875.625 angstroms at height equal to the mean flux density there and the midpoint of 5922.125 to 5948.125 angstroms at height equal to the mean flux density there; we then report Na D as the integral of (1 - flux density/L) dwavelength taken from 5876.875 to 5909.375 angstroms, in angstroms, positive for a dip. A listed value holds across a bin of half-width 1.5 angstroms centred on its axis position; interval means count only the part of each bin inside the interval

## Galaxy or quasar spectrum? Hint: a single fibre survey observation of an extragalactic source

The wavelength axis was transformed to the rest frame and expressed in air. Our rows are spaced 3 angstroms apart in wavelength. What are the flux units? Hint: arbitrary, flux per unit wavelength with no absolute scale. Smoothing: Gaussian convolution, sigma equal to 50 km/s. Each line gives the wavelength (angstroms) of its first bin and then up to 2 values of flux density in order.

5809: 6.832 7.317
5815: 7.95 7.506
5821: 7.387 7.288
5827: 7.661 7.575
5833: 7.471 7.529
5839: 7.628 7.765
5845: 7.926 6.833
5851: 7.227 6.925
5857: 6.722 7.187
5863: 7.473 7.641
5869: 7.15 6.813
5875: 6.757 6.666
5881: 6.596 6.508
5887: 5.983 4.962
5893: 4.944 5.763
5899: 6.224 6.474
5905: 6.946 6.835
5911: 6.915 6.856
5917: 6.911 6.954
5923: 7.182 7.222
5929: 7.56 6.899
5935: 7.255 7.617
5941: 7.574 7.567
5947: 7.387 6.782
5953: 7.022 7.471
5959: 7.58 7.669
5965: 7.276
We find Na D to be 4.9 angstroms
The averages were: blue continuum 7.19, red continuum 7.37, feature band 6.16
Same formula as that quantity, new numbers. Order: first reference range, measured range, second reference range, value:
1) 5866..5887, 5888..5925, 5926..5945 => 3.5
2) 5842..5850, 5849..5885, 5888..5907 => -0.9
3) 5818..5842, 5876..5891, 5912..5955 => 2.4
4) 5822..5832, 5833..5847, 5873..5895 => -0.9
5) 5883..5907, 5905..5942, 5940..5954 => -2.5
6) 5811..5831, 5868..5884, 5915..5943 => 1.4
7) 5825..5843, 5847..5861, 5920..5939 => 1.0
